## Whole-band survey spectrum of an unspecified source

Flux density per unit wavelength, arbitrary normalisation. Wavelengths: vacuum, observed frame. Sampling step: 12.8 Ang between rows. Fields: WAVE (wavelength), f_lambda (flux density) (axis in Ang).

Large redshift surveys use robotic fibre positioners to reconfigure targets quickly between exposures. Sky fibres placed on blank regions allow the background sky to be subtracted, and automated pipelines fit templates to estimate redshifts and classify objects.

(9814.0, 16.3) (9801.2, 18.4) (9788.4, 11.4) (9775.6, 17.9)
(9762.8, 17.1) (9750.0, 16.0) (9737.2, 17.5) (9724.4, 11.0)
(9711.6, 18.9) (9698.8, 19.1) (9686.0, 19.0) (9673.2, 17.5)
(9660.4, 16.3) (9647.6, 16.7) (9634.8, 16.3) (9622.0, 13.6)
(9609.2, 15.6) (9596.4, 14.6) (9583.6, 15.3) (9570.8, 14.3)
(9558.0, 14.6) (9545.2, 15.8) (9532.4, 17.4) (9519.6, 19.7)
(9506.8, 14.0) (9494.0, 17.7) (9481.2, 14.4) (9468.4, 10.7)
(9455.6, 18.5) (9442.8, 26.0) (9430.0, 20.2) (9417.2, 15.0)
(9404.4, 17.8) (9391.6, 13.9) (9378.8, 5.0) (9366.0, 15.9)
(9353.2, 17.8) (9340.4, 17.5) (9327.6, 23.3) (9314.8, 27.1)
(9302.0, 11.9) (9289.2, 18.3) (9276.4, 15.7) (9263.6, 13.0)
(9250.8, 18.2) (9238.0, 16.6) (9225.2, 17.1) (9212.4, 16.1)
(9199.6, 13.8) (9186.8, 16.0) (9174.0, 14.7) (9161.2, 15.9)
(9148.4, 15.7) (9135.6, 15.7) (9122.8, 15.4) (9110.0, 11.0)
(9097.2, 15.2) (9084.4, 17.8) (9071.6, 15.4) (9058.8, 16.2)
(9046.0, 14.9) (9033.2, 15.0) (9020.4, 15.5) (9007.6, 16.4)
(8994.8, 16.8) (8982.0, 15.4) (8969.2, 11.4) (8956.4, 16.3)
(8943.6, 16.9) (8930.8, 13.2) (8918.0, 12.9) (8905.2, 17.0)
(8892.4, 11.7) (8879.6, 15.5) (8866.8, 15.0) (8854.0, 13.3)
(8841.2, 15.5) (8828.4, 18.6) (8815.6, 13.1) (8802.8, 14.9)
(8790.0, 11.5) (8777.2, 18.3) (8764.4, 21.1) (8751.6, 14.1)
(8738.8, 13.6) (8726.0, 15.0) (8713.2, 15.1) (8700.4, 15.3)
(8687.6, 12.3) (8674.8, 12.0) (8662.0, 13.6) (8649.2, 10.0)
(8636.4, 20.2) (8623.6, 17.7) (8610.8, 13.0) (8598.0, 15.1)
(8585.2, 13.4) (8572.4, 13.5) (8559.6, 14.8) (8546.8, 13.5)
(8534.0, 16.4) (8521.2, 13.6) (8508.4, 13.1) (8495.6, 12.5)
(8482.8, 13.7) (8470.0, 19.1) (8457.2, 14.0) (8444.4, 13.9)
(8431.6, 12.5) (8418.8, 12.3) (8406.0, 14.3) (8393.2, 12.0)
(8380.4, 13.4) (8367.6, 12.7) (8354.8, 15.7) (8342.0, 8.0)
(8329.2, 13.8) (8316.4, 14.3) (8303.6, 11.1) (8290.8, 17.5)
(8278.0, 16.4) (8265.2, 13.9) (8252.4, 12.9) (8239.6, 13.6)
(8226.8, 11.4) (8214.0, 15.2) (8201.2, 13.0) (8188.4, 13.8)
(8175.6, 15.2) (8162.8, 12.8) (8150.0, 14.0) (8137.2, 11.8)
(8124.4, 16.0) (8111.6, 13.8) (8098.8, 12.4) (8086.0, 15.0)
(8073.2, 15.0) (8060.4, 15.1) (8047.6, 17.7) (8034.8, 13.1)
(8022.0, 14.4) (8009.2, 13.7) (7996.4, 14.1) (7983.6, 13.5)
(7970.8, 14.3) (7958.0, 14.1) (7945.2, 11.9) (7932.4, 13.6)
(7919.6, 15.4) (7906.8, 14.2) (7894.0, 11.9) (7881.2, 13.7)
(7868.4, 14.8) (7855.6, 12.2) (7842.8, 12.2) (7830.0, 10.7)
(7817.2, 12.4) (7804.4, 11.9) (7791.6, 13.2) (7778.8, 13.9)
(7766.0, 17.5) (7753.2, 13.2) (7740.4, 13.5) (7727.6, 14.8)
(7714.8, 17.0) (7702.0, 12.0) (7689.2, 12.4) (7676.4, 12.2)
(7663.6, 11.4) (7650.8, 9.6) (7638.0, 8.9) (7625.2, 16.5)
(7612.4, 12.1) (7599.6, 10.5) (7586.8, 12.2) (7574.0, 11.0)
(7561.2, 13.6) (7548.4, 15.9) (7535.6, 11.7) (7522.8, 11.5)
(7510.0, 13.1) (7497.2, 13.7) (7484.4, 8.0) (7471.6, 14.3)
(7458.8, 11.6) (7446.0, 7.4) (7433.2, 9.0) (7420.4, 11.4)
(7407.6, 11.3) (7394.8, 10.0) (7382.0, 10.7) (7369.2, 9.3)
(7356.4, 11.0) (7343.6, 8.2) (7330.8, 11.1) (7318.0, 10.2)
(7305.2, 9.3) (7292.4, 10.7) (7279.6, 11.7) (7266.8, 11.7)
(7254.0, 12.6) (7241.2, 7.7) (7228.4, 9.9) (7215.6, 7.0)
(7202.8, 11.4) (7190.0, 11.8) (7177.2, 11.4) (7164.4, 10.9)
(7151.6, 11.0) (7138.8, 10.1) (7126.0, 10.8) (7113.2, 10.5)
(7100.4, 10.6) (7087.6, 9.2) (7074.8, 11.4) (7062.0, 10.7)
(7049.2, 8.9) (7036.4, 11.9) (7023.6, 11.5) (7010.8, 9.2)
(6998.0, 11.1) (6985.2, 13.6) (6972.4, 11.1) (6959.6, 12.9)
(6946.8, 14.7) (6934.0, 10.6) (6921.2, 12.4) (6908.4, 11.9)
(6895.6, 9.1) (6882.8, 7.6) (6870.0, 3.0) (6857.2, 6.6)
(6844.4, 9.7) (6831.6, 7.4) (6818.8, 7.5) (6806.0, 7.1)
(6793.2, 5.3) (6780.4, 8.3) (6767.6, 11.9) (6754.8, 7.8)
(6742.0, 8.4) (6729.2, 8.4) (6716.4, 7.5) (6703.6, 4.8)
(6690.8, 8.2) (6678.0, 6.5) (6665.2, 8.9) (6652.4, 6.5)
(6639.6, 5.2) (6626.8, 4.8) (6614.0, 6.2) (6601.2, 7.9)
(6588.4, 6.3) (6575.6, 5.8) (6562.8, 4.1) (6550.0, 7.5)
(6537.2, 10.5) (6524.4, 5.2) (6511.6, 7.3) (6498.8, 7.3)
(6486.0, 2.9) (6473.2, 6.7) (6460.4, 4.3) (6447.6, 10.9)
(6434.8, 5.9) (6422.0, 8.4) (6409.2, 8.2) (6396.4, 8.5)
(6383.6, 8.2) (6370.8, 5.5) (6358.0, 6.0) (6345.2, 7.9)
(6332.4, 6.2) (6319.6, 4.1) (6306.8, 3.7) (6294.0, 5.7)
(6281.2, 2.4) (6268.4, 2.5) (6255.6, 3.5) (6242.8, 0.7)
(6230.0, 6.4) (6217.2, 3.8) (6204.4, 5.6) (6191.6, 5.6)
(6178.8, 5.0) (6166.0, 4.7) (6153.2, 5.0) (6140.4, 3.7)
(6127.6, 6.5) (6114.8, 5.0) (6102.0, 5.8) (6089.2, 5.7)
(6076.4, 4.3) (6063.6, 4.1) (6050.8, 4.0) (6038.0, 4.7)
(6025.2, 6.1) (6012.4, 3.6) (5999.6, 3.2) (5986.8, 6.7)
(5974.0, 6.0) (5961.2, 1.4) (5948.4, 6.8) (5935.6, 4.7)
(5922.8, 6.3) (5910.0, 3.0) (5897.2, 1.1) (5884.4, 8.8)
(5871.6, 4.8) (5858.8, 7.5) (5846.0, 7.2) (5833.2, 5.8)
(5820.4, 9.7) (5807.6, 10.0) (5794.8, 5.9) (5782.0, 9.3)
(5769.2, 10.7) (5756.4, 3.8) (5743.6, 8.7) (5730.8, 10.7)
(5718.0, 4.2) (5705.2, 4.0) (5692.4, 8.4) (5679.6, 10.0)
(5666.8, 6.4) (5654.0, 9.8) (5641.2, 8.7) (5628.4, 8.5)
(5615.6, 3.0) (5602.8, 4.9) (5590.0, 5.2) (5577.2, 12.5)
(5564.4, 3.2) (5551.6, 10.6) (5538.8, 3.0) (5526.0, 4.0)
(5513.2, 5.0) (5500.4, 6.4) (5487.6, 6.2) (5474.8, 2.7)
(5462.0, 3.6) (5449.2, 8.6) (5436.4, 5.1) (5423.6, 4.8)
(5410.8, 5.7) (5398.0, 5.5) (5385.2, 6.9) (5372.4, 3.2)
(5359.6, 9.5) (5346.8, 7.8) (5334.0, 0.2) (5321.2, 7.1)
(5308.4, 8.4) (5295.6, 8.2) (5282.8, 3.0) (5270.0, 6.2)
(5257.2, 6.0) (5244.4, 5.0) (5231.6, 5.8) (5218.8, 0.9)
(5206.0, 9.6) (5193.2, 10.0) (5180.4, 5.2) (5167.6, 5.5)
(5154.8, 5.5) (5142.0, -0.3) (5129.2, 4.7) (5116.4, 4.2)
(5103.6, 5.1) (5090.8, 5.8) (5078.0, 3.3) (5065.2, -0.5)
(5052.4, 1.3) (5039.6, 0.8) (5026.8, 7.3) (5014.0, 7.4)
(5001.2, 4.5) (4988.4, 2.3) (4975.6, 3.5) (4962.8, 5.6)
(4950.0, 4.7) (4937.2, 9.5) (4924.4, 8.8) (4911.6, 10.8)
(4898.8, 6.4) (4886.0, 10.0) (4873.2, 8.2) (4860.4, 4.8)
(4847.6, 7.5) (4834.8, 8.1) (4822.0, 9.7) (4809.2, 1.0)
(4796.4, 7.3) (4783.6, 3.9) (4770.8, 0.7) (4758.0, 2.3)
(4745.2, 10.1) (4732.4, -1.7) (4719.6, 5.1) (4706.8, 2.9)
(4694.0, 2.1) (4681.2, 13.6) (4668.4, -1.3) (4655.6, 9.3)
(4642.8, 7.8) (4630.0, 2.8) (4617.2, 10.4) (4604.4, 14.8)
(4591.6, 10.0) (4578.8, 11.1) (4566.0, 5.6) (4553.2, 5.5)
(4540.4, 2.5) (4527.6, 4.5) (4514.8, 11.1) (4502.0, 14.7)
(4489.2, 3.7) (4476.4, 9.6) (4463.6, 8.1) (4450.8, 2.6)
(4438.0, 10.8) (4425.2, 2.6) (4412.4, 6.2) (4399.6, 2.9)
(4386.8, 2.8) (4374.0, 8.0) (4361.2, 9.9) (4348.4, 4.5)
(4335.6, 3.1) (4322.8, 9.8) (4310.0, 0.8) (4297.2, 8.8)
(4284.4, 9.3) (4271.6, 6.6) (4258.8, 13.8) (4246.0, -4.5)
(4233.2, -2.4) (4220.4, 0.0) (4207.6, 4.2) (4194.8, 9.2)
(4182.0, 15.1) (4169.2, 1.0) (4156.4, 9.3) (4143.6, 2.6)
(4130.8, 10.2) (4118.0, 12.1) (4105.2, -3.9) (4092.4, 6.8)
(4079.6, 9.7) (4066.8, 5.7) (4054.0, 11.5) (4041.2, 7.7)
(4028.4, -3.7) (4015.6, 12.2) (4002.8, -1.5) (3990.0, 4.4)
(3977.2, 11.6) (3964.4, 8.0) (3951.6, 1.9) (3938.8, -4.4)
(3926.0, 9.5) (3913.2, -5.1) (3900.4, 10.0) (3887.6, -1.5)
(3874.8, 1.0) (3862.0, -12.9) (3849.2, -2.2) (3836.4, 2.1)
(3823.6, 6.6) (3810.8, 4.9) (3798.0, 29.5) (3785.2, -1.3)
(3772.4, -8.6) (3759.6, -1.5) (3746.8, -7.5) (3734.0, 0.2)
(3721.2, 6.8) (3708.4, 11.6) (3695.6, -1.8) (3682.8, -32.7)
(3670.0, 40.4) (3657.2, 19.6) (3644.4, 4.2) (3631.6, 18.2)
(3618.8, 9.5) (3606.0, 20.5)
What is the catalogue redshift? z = 0.729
